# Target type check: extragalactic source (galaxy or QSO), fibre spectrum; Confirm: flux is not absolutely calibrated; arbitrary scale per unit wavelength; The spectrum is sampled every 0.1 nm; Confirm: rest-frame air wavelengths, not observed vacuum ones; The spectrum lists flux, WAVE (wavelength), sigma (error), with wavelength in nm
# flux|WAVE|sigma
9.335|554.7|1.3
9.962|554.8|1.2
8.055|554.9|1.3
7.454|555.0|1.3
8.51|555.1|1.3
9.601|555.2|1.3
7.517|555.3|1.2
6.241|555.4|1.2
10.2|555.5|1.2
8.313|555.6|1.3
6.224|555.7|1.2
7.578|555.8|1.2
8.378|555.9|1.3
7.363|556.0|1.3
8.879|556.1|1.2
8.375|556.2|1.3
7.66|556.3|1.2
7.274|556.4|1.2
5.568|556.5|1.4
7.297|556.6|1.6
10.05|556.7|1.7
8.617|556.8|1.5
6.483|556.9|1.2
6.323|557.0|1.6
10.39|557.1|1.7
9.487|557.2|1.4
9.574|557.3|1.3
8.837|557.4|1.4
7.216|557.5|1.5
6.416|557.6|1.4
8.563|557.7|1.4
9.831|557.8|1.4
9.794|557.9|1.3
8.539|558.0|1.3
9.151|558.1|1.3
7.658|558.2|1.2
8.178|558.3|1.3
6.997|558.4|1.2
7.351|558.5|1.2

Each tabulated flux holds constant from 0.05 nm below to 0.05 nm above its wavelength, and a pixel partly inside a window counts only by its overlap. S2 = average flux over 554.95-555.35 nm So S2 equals 8.27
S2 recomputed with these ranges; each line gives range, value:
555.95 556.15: 8.12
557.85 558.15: 9.16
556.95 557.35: 8.94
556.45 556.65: 6.43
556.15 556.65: 7.23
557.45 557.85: 8.01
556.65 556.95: 8.38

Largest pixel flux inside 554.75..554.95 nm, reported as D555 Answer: 9.962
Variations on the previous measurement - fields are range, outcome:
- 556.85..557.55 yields 10.39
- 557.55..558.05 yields 9.831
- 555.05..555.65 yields 10.2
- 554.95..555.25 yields 9.601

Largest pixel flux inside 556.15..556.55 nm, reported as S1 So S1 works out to 8.375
